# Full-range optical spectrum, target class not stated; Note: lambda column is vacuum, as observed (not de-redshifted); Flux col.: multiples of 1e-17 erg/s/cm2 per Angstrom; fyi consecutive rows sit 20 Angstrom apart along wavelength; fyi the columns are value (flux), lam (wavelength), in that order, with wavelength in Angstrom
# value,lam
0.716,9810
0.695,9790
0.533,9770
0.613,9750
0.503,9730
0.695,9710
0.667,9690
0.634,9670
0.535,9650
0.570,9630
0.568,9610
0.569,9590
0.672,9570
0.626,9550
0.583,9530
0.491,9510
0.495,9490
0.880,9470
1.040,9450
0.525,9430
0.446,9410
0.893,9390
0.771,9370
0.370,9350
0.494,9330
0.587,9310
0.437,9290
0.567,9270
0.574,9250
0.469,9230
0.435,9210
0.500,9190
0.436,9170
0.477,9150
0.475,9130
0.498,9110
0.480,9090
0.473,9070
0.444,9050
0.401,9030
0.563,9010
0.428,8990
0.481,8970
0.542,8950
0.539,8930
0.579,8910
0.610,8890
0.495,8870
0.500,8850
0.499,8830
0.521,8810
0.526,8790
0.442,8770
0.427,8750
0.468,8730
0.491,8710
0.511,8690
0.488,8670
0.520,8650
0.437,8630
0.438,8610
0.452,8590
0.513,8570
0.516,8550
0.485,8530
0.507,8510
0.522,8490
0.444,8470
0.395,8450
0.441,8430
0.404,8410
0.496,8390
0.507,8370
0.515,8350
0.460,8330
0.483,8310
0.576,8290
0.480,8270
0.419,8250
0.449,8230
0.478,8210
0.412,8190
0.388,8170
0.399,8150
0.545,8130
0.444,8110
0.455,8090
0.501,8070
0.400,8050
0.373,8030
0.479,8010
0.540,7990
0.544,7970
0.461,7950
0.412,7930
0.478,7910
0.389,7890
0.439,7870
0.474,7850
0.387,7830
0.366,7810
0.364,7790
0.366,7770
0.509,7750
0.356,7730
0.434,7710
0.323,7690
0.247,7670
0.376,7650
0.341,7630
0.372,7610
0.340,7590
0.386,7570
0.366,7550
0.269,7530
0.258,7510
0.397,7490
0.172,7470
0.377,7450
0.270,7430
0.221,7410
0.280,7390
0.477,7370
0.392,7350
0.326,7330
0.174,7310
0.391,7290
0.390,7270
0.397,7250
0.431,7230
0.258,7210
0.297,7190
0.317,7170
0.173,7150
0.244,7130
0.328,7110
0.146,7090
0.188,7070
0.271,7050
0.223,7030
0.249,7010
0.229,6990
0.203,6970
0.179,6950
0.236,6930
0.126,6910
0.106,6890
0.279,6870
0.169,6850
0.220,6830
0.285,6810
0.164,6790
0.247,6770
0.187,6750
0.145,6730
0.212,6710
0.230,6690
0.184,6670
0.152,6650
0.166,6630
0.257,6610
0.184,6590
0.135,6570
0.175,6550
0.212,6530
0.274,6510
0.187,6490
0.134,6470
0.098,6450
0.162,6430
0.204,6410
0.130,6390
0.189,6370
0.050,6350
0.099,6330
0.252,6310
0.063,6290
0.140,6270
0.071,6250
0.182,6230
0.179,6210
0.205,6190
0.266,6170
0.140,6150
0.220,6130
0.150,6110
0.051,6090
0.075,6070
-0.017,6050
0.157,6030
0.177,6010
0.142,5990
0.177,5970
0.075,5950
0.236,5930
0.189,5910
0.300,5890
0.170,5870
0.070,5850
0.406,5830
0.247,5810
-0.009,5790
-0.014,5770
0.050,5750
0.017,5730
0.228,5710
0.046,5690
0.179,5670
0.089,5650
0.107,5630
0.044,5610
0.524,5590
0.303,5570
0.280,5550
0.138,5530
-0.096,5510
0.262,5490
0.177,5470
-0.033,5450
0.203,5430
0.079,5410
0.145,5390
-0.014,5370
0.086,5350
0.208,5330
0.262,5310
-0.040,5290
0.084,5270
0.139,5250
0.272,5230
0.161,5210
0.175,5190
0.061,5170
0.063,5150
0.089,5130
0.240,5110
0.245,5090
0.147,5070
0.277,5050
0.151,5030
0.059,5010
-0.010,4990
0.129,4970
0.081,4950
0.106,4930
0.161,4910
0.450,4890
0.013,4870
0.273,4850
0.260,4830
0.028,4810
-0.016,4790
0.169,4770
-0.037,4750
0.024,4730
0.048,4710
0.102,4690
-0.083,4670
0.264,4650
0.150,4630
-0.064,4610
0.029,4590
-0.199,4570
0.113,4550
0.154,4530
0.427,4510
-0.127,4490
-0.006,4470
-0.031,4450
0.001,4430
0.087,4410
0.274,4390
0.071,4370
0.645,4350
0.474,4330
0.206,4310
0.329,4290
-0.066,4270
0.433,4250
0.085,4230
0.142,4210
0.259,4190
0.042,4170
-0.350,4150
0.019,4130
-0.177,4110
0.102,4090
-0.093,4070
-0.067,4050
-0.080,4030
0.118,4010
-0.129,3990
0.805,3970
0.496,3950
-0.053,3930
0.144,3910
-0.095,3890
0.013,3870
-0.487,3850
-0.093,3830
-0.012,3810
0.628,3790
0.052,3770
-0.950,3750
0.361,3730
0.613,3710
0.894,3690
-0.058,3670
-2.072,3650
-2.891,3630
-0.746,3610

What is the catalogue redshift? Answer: 0.80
